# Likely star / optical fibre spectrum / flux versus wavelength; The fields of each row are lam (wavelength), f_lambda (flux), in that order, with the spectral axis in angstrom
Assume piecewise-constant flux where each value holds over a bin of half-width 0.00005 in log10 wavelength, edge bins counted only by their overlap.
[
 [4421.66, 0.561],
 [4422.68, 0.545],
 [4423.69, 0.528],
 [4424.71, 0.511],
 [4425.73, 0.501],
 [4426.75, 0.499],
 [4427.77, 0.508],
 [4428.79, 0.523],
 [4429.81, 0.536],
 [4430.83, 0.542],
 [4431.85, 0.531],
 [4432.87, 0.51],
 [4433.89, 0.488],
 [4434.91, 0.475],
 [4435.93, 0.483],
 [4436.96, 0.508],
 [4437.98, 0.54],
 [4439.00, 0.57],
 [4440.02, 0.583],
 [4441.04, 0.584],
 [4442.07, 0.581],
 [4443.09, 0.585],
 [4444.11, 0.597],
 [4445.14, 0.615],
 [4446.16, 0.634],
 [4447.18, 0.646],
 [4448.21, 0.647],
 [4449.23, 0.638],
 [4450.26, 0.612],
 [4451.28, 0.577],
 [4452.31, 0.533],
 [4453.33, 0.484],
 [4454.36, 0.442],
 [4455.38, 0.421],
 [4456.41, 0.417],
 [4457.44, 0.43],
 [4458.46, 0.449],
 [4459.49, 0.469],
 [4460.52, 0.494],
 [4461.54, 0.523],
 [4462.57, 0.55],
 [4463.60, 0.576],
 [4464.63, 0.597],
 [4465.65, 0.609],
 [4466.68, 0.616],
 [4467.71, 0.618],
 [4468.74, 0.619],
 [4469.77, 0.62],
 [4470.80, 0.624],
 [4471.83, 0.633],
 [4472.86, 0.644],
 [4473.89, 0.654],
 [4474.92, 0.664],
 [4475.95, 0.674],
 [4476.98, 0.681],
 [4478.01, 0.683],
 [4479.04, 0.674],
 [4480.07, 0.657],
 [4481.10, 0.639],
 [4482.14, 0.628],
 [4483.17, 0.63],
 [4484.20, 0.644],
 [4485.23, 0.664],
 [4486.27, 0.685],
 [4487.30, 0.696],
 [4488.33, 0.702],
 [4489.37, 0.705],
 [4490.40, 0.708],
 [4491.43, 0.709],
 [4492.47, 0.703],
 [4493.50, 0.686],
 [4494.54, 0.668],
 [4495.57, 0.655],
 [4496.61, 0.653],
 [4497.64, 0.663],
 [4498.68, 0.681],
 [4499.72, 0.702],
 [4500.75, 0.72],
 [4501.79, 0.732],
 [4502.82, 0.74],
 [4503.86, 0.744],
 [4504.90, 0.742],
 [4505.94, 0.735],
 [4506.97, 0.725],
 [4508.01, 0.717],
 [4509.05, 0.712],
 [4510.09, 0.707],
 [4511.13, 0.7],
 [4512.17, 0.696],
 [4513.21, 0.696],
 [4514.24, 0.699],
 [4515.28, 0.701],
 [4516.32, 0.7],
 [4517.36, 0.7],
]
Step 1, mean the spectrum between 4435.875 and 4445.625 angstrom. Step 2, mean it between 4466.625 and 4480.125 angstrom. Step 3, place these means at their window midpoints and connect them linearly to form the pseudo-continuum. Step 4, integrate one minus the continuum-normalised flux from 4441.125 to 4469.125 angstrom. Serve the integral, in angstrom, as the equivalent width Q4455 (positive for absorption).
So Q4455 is 2.2 angstrom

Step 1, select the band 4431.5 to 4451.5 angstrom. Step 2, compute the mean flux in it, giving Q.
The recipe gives 0.571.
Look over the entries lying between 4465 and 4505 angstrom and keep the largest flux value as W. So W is 0.744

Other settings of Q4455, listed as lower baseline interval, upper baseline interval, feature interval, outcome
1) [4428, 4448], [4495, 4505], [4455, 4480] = 1.74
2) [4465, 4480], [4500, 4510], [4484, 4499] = 0.23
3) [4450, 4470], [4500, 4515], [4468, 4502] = -2.19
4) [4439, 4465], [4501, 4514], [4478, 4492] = -0.49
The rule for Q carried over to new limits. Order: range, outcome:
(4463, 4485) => 0.637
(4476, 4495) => 0.676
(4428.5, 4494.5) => 0.593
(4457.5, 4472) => 0.565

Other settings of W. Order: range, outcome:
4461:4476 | 0.674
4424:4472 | 0.647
